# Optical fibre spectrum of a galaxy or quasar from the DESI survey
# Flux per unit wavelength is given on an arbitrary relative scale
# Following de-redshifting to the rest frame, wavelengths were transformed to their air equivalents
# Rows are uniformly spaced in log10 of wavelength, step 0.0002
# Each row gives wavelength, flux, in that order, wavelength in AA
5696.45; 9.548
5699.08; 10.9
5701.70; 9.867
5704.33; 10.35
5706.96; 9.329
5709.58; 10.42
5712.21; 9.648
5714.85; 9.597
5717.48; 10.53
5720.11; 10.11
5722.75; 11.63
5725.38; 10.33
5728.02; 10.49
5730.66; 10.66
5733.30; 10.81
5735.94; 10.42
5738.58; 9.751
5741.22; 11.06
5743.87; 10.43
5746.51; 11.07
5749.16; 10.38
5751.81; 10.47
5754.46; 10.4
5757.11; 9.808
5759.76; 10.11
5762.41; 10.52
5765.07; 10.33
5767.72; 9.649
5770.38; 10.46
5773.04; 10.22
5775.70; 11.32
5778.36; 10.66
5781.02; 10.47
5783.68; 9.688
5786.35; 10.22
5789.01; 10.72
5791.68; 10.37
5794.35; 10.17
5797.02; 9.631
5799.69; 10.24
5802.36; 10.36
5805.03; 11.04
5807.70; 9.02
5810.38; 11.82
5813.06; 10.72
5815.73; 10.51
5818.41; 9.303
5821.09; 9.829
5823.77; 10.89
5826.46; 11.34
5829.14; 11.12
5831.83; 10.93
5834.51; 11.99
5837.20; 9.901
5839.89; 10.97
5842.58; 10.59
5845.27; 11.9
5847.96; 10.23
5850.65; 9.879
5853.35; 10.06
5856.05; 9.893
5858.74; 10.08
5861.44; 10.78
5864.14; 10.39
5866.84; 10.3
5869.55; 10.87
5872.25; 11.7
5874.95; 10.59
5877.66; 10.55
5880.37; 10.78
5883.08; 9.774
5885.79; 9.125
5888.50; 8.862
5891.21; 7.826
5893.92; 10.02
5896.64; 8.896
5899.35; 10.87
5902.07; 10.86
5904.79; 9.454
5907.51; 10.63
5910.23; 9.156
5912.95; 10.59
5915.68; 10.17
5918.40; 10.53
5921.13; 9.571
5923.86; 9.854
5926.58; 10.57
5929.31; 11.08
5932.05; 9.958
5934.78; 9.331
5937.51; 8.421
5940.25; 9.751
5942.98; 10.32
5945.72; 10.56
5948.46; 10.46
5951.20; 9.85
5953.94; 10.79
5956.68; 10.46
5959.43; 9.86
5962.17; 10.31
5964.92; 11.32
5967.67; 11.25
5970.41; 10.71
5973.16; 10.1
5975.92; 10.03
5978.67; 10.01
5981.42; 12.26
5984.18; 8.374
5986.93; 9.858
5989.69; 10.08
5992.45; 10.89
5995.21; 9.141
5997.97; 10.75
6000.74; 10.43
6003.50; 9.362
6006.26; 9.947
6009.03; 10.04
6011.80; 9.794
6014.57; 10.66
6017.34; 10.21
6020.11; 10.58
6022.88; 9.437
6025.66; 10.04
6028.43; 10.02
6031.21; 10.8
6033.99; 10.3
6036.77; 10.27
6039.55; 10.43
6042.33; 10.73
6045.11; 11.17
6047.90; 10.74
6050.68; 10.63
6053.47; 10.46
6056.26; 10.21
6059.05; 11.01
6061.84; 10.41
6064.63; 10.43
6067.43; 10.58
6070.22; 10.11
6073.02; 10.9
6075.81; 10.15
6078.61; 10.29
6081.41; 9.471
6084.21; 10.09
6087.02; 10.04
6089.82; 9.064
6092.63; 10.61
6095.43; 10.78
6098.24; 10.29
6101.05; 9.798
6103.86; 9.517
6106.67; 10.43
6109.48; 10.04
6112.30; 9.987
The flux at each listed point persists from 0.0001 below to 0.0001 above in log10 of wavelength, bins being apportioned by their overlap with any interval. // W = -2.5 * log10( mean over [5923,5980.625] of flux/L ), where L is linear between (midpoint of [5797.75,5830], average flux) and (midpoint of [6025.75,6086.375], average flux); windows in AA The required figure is 0.02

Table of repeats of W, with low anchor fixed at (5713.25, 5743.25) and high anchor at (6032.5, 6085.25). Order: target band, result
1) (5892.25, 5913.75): 0.05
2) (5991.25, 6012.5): 0.04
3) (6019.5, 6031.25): 0.04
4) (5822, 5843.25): -0.05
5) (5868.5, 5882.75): -0.04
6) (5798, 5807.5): 0.01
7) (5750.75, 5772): 0.03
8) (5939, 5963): 0.02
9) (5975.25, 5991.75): 0.03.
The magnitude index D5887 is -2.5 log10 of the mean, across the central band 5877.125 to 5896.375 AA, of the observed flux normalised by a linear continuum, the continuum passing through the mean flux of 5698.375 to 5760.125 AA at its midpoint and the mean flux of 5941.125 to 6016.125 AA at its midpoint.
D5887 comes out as 0.09 mag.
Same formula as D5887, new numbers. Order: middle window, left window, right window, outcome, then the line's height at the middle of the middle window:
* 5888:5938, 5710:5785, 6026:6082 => 0.06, 10.4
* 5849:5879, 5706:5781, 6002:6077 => -0.01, 10.4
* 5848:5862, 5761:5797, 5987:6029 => 0.02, 10.3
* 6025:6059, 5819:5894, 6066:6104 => -0.03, 10.2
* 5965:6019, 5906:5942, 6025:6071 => 0.00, 10.3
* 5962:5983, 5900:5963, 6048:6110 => -0.06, 10.2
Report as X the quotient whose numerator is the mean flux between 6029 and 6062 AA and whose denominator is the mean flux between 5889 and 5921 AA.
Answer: 1.07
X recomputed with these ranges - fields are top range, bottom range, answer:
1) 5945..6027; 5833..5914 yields 1.00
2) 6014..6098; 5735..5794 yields 1.00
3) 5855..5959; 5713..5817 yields 0.97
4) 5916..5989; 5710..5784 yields 0.98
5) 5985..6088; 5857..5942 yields 1.02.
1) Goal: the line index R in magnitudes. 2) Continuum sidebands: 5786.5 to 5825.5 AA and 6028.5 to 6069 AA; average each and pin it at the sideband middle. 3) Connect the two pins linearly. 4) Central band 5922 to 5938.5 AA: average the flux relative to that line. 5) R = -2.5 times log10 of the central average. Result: 0.06 mag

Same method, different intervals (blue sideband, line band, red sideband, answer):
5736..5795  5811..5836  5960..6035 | -0.04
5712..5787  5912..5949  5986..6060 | 0.03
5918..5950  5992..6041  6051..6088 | 0.01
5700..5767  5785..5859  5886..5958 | -0.04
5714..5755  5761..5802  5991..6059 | 0.02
